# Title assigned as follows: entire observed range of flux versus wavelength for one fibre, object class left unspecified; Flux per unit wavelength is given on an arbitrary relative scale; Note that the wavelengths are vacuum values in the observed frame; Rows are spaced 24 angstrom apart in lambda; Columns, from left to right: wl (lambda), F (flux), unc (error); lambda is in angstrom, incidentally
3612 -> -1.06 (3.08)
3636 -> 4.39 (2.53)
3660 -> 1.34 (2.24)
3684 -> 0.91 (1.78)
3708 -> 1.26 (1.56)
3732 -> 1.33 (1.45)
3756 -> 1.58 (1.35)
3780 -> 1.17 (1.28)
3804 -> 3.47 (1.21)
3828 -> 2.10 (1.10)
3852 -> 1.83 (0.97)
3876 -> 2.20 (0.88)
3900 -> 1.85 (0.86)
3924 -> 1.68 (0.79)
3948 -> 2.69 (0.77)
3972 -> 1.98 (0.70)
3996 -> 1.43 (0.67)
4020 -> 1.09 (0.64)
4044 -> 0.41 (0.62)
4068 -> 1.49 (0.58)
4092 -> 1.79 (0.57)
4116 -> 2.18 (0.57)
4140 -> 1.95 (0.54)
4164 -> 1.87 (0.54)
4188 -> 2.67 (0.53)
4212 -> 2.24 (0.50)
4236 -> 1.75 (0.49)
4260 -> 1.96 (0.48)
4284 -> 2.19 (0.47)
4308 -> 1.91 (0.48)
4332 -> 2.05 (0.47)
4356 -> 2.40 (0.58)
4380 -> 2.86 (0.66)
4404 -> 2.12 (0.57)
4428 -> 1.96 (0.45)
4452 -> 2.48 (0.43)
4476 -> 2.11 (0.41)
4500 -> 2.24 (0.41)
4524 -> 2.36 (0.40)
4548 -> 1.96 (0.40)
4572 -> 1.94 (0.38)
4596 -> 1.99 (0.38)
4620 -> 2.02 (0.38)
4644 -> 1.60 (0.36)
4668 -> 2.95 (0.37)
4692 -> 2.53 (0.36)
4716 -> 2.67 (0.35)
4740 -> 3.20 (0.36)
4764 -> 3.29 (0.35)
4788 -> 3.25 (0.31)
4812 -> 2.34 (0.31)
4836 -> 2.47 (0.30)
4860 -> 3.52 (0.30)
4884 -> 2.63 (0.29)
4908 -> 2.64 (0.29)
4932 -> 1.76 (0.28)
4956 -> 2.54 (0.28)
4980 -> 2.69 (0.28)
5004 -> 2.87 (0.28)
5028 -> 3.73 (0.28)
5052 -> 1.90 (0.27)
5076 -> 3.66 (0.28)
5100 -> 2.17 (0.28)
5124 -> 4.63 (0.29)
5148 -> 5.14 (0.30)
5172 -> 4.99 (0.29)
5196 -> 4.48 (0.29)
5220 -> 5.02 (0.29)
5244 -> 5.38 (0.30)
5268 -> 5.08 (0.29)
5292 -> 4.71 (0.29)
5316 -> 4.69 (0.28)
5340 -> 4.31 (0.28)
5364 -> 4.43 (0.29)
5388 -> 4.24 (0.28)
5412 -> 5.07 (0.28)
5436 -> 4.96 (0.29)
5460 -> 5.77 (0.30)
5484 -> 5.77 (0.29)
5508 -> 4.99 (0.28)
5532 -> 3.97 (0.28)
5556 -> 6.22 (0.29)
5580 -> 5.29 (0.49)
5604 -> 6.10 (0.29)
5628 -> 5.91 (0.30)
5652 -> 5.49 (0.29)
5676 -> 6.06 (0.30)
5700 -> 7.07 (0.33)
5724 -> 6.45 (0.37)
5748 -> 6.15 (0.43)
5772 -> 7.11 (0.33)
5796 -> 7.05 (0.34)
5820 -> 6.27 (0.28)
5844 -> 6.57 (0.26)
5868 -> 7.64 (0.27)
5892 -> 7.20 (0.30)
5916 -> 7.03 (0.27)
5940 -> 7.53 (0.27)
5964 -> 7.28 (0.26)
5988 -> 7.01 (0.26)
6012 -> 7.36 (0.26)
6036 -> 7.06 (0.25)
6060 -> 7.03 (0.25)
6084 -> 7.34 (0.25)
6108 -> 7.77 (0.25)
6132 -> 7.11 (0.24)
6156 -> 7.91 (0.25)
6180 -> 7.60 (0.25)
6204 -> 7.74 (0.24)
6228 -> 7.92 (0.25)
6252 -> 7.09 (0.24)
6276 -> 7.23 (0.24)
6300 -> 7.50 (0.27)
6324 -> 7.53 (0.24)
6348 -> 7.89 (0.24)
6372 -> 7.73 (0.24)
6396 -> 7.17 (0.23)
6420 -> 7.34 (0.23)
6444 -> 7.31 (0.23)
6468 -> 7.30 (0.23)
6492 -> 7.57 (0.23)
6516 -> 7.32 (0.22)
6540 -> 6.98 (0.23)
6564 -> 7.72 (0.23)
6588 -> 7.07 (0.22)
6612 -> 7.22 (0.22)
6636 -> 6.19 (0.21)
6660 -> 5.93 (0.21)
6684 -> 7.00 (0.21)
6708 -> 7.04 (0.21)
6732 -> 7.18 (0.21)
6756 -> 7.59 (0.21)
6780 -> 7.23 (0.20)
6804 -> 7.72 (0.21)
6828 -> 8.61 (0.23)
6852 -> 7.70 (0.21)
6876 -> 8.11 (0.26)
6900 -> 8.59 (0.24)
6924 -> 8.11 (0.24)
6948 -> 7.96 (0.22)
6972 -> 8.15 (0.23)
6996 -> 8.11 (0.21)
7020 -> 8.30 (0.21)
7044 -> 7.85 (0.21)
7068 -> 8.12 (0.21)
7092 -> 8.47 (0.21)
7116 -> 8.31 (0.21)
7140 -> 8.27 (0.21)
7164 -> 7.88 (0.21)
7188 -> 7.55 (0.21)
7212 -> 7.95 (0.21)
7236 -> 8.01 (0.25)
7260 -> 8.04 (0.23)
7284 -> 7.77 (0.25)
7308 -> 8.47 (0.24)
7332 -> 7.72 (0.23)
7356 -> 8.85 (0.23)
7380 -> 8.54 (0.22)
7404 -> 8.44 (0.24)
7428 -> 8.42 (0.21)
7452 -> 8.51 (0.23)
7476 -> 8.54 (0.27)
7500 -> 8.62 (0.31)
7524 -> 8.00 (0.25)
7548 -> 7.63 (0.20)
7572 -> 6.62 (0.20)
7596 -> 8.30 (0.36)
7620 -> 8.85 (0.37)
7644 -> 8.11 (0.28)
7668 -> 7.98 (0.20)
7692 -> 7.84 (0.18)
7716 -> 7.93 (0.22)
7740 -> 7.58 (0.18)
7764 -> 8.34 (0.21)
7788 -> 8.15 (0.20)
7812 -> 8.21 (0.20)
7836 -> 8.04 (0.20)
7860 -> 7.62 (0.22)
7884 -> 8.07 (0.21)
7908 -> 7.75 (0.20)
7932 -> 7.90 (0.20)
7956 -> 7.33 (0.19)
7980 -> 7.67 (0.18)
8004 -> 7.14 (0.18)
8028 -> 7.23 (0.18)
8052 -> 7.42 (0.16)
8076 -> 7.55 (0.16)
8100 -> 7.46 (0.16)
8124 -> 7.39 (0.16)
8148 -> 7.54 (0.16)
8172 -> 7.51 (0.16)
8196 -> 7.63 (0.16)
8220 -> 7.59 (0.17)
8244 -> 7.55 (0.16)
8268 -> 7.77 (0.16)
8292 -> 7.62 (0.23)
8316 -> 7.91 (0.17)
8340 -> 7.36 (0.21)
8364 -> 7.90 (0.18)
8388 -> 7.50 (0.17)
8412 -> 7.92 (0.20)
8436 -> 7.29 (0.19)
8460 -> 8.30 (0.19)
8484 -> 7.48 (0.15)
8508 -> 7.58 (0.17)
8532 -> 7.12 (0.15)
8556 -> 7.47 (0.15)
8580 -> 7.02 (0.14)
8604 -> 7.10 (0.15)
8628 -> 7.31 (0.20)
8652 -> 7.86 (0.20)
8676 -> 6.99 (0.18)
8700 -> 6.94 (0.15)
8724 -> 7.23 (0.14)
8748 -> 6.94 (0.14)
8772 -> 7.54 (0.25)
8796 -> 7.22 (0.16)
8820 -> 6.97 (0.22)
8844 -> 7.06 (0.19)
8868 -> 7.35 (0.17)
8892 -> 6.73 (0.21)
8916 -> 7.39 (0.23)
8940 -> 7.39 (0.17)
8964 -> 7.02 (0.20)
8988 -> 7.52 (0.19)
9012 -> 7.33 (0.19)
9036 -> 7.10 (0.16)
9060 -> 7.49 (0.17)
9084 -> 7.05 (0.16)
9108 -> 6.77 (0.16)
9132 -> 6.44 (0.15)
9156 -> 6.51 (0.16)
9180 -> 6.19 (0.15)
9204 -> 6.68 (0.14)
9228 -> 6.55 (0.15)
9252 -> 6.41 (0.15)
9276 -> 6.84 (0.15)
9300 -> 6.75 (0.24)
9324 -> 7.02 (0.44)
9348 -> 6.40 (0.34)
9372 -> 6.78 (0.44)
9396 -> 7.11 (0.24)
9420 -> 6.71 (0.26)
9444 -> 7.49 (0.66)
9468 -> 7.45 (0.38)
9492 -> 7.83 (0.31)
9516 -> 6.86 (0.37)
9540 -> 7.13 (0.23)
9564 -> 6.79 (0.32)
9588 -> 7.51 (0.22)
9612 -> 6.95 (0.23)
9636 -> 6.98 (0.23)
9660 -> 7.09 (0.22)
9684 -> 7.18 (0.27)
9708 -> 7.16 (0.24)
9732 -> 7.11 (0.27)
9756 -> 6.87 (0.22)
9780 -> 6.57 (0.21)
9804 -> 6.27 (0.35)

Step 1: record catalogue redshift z 0.285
